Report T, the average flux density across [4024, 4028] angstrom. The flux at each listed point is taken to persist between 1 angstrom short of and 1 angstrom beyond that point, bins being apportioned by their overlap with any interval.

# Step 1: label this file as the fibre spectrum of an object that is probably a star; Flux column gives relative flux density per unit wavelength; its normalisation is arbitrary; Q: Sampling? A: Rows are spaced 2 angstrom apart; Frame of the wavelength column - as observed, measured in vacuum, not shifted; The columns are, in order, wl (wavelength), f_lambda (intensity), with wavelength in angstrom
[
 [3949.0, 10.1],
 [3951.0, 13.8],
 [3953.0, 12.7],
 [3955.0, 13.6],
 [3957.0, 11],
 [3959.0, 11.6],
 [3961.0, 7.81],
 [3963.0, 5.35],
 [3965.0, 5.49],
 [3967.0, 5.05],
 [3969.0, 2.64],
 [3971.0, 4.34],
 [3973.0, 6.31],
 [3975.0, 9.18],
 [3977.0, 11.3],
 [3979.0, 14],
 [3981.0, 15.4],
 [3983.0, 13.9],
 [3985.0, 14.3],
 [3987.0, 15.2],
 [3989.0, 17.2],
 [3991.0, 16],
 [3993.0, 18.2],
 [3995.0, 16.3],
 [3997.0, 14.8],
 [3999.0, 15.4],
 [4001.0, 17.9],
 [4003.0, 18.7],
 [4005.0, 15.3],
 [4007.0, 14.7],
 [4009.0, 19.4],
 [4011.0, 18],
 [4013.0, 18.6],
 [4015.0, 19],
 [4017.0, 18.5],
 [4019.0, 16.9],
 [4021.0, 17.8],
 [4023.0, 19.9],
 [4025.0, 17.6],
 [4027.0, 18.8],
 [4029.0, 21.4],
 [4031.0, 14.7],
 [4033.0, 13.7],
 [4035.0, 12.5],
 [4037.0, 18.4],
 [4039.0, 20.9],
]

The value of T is 18.2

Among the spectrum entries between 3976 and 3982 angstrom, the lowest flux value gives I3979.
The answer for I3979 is 11.3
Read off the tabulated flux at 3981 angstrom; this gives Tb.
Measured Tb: 15.4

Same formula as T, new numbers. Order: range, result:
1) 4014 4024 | 18.4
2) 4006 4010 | 17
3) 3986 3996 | 16.6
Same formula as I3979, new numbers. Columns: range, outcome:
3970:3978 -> 4.34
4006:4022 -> 14.7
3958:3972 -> 2.64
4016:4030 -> 16.9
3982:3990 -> 13.9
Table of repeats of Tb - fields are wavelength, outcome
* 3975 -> 9.18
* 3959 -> 11.6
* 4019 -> 16.9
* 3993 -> 18.2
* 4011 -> 18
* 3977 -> 11.3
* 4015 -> 19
